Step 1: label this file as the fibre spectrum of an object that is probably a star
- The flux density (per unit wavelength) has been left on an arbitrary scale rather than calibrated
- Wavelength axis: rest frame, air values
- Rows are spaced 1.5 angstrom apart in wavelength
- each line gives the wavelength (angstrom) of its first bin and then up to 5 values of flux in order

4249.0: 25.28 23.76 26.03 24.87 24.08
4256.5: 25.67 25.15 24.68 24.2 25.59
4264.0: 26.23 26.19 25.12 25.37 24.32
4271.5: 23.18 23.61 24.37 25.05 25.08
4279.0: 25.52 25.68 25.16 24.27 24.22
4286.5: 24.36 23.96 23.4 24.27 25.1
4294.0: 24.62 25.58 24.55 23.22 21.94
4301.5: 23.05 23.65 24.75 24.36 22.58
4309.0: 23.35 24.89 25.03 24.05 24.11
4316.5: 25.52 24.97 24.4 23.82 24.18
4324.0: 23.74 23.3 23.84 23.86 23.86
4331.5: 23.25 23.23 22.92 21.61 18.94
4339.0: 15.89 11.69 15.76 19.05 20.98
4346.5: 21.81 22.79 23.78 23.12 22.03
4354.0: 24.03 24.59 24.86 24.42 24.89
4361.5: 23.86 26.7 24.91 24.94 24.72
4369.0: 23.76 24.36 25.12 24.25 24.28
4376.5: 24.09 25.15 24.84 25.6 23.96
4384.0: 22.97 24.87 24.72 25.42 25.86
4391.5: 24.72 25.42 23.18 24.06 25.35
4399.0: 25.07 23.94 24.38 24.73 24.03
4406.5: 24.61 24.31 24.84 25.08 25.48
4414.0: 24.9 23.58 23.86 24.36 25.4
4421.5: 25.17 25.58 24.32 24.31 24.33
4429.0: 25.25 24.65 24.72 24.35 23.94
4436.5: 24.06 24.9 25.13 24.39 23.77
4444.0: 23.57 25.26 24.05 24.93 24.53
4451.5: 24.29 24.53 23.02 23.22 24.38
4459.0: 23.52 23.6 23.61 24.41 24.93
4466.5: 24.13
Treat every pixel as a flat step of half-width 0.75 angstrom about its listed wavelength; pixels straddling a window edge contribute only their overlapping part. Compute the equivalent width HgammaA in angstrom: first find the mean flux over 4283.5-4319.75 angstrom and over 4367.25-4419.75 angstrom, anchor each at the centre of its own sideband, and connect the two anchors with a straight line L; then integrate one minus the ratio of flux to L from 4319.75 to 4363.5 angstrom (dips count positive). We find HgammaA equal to 3.7 angstrom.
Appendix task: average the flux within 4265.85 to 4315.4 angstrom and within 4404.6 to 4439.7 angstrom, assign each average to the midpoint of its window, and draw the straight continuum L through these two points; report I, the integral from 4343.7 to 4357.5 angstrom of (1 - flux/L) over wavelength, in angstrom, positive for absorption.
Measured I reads 0.9 angstrom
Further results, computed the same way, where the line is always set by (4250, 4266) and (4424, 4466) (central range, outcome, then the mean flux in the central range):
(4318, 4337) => 1.01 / 23.5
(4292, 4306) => 0.51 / 24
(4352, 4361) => 0.18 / 24.2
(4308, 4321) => 0.22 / 24.5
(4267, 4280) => 0.23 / 24.6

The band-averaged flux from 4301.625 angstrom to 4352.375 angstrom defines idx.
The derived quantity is 22.5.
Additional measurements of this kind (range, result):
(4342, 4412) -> 24.1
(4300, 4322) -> 24.1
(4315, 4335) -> 23.9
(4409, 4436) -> 24.7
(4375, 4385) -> 24.4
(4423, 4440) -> 24.6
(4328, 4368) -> 22.3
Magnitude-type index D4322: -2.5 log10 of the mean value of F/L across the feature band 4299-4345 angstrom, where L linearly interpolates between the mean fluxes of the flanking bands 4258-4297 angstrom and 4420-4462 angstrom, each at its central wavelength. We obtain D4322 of 0.100 mag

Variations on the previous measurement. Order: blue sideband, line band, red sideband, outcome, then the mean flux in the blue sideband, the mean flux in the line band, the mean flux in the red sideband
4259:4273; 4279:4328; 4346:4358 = 0.00 mag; 24.9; 24.2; 23.4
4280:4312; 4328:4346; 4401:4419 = 0.21 mag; 24.1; 20.1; 24.5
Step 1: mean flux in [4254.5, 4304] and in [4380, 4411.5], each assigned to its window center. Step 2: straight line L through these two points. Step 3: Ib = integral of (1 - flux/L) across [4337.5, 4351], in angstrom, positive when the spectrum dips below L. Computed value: 3.0 angstrom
